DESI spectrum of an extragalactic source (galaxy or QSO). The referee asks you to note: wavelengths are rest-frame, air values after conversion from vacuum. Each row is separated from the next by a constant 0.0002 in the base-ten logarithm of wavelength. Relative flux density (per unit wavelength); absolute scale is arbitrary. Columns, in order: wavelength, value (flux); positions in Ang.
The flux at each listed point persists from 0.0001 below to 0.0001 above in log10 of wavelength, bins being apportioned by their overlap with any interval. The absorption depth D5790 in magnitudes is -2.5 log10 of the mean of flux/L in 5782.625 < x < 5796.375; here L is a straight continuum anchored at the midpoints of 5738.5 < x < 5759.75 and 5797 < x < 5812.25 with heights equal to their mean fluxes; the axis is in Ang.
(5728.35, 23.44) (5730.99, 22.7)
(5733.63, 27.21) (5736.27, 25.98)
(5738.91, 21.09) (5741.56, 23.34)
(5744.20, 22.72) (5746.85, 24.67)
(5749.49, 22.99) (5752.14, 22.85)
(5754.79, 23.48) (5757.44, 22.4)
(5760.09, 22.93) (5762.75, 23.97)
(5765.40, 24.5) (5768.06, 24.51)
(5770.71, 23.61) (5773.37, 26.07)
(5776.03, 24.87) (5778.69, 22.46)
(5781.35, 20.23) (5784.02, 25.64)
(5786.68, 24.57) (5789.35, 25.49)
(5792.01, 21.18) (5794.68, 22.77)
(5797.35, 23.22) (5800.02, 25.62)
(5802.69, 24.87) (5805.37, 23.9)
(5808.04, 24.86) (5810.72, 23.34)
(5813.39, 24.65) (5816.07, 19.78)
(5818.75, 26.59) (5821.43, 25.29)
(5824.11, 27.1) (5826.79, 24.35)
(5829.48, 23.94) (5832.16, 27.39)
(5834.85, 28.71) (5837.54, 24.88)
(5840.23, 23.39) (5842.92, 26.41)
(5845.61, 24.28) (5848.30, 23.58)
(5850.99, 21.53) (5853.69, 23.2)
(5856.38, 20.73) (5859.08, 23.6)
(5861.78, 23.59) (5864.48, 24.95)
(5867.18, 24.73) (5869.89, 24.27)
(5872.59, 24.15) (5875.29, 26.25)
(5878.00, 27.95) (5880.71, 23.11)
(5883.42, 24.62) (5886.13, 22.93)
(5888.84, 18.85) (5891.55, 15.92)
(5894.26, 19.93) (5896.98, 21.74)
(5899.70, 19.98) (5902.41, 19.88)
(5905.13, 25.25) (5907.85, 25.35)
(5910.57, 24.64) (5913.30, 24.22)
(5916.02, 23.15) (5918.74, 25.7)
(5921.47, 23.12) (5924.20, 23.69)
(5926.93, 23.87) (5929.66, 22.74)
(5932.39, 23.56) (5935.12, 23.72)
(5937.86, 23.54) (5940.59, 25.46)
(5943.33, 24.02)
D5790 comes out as 0.01 mag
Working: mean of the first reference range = 23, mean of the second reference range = 24.4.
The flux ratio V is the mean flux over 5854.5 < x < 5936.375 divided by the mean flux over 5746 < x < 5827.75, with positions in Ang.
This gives 0.97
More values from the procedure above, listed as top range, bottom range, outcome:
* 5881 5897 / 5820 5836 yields 0.79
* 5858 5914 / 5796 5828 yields 0.94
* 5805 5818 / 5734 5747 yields 0.99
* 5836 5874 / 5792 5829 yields 0.98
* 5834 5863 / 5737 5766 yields 1.03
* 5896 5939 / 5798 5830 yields 0.95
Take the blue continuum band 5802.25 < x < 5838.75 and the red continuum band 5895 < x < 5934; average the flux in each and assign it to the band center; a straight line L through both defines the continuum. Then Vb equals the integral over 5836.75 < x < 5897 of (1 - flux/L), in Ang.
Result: 2.2 Ang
